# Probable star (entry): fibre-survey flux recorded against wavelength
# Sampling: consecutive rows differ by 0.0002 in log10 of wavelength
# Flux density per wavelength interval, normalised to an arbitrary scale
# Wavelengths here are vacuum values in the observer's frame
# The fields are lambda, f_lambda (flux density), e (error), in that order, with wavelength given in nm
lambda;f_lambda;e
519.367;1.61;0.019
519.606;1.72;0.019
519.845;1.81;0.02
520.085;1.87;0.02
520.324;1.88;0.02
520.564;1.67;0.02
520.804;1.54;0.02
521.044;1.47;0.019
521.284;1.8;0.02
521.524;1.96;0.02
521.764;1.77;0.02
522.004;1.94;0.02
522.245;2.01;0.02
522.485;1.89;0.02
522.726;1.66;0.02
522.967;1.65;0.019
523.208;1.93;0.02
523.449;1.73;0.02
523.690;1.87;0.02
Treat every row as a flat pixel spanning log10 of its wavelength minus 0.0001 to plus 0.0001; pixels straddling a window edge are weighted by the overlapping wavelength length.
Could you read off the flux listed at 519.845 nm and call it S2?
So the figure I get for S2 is 1.81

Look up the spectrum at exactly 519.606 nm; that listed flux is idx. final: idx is 1.72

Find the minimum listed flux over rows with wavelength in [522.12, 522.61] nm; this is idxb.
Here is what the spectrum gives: 1.89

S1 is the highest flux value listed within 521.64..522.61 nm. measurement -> 2.01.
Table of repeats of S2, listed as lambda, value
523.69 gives 1.87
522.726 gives 1.66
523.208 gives 1.93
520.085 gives 1.87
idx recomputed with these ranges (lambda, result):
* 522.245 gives 2.01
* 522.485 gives 1.89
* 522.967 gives 1.65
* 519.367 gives 1.61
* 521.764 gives 1.77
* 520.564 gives 1.67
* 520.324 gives 1.88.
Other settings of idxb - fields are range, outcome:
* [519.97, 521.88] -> 1.47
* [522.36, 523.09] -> 1.65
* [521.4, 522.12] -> 1.77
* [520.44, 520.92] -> 1.54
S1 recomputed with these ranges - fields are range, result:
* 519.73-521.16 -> 1.88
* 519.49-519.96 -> 1.81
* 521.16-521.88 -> 1.96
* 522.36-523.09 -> 1.89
